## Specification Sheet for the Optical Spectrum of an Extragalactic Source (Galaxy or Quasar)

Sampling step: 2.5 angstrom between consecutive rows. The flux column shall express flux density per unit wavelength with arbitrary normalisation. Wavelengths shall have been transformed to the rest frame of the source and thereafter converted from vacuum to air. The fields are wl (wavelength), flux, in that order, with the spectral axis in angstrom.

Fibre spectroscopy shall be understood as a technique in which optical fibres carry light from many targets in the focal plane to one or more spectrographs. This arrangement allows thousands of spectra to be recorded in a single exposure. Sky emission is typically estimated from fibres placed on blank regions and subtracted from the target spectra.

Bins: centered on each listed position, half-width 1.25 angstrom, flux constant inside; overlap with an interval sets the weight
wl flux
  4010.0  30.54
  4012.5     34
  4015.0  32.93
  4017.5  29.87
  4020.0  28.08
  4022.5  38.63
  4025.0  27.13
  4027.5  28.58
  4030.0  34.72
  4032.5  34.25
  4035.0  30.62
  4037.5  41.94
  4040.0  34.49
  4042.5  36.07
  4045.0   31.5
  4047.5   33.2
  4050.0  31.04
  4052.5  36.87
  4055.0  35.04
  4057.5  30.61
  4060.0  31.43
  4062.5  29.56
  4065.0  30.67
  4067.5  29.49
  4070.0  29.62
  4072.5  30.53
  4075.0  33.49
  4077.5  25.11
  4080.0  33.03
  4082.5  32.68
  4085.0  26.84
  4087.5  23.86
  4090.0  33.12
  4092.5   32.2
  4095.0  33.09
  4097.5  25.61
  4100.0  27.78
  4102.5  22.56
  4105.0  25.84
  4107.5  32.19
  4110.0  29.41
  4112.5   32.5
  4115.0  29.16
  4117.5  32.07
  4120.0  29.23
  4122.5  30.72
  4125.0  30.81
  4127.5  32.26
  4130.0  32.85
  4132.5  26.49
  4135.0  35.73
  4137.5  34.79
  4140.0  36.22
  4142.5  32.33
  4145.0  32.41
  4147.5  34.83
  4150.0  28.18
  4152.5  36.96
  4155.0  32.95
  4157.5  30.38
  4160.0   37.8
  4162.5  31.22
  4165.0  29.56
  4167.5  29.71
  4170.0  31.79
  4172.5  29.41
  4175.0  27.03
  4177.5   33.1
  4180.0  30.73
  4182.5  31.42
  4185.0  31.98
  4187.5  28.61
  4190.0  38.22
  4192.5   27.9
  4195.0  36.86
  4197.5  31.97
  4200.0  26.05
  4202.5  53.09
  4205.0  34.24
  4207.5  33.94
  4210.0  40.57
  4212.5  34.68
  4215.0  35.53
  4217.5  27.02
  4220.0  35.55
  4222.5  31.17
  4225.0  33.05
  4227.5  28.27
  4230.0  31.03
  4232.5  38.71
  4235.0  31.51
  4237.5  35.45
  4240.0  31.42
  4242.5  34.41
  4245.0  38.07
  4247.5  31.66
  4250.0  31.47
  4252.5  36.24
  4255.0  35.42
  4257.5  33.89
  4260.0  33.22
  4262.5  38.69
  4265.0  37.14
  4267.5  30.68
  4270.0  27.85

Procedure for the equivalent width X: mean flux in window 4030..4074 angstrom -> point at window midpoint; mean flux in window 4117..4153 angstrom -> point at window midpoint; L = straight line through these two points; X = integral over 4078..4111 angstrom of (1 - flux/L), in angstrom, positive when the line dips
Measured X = 3.6 angstrom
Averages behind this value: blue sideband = 32.8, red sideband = 32.3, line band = 29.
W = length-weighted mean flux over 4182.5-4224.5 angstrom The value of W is 34.1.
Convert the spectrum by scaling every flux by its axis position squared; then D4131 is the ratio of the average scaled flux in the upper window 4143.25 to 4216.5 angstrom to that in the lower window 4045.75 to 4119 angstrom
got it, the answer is 1.1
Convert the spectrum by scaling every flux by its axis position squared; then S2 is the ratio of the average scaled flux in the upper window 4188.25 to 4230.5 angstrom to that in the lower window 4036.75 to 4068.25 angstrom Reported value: 1.11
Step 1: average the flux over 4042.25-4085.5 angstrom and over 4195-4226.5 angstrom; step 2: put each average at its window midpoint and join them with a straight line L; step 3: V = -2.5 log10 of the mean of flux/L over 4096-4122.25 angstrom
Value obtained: 0.13 mag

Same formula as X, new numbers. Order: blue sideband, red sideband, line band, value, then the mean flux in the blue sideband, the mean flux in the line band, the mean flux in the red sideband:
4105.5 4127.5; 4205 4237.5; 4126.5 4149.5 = -1.2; 30.7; 32.9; 33.5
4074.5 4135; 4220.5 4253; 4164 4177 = 0.7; 29.8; 29.7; 33.3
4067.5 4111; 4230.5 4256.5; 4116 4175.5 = -1.7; 29.2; 32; 34.3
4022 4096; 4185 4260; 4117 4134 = 1.1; 31.9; 30.6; 34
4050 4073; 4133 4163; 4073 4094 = 1.3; 31.5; 30.1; 33.5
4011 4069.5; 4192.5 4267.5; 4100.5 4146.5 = 3.3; 32.6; 30.9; 34.3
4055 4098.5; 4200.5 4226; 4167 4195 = 2.6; 30.2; 31.2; 35.6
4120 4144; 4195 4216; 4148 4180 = 2.3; 32.3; 31.6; 36.3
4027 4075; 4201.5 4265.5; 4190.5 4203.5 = -0.3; 32.7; 35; 34.7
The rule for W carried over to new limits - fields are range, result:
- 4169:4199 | 31.5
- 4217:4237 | 32.4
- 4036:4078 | 32.5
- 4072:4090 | 29.6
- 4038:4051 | 33.8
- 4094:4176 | 31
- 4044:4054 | 33.2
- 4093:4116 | 28.8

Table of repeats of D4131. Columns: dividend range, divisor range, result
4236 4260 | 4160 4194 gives 1.13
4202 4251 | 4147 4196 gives 1.10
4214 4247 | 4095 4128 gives 1.20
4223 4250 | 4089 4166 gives 1.12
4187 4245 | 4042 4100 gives 1.18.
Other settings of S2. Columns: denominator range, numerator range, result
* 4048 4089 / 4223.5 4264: 1.20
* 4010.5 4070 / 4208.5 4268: 1.15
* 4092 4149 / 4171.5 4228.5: 1.11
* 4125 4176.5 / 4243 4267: 1.14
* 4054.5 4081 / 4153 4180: 1.08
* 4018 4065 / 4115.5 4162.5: 1.04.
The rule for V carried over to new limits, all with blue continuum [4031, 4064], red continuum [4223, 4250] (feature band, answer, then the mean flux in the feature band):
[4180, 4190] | 0.06 mag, 31.6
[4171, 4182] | 0.11 mag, 30.2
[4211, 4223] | 0.01 mag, 33.1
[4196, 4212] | -0.10 mag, 36.6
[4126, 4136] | 0.06 mag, 31.7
